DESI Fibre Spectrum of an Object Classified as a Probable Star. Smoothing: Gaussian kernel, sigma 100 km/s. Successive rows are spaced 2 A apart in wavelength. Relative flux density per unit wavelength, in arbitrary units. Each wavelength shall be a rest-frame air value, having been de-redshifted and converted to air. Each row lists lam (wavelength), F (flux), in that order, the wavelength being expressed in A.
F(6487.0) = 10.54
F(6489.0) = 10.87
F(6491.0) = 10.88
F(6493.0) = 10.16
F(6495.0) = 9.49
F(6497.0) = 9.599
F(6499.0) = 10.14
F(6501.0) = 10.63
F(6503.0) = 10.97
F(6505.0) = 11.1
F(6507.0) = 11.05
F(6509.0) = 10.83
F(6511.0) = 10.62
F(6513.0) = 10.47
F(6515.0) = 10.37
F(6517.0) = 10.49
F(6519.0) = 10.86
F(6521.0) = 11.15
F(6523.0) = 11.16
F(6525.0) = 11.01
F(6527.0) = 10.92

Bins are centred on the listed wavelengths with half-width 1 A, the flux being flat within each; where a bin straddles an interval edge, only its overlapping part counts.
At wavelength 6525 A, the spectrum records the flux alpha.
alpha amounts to 11.01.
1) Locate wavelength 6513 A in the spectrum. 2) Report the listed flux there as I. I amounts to 10.47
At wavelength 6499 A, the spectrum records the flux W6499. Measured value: 10.14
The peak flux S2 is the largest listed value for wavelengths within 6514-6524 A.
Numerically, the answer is 11.16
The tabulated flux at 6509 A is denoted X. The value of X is 10.83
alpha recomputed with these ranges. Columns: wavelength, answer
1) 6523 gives 11.16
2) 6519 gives 10.86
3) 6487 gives 10.54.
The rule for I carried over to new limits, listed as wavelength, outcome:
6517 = 10.49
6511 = 10.62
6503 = 10.97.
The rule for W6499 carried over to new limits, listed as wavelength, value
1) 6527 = 10.92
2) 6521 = 11.15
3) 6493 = 10.16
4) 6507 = 11.05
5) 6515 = 10.37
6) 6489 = 10.87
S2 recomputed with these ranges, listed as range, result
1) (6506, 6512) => 11.05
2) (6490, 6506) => 11.1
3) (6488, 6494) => 10.88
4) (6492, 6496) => 10.16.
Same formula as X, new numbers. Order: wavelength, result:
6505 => 11.1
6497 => 9.599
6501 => 10.63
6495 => 9.49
